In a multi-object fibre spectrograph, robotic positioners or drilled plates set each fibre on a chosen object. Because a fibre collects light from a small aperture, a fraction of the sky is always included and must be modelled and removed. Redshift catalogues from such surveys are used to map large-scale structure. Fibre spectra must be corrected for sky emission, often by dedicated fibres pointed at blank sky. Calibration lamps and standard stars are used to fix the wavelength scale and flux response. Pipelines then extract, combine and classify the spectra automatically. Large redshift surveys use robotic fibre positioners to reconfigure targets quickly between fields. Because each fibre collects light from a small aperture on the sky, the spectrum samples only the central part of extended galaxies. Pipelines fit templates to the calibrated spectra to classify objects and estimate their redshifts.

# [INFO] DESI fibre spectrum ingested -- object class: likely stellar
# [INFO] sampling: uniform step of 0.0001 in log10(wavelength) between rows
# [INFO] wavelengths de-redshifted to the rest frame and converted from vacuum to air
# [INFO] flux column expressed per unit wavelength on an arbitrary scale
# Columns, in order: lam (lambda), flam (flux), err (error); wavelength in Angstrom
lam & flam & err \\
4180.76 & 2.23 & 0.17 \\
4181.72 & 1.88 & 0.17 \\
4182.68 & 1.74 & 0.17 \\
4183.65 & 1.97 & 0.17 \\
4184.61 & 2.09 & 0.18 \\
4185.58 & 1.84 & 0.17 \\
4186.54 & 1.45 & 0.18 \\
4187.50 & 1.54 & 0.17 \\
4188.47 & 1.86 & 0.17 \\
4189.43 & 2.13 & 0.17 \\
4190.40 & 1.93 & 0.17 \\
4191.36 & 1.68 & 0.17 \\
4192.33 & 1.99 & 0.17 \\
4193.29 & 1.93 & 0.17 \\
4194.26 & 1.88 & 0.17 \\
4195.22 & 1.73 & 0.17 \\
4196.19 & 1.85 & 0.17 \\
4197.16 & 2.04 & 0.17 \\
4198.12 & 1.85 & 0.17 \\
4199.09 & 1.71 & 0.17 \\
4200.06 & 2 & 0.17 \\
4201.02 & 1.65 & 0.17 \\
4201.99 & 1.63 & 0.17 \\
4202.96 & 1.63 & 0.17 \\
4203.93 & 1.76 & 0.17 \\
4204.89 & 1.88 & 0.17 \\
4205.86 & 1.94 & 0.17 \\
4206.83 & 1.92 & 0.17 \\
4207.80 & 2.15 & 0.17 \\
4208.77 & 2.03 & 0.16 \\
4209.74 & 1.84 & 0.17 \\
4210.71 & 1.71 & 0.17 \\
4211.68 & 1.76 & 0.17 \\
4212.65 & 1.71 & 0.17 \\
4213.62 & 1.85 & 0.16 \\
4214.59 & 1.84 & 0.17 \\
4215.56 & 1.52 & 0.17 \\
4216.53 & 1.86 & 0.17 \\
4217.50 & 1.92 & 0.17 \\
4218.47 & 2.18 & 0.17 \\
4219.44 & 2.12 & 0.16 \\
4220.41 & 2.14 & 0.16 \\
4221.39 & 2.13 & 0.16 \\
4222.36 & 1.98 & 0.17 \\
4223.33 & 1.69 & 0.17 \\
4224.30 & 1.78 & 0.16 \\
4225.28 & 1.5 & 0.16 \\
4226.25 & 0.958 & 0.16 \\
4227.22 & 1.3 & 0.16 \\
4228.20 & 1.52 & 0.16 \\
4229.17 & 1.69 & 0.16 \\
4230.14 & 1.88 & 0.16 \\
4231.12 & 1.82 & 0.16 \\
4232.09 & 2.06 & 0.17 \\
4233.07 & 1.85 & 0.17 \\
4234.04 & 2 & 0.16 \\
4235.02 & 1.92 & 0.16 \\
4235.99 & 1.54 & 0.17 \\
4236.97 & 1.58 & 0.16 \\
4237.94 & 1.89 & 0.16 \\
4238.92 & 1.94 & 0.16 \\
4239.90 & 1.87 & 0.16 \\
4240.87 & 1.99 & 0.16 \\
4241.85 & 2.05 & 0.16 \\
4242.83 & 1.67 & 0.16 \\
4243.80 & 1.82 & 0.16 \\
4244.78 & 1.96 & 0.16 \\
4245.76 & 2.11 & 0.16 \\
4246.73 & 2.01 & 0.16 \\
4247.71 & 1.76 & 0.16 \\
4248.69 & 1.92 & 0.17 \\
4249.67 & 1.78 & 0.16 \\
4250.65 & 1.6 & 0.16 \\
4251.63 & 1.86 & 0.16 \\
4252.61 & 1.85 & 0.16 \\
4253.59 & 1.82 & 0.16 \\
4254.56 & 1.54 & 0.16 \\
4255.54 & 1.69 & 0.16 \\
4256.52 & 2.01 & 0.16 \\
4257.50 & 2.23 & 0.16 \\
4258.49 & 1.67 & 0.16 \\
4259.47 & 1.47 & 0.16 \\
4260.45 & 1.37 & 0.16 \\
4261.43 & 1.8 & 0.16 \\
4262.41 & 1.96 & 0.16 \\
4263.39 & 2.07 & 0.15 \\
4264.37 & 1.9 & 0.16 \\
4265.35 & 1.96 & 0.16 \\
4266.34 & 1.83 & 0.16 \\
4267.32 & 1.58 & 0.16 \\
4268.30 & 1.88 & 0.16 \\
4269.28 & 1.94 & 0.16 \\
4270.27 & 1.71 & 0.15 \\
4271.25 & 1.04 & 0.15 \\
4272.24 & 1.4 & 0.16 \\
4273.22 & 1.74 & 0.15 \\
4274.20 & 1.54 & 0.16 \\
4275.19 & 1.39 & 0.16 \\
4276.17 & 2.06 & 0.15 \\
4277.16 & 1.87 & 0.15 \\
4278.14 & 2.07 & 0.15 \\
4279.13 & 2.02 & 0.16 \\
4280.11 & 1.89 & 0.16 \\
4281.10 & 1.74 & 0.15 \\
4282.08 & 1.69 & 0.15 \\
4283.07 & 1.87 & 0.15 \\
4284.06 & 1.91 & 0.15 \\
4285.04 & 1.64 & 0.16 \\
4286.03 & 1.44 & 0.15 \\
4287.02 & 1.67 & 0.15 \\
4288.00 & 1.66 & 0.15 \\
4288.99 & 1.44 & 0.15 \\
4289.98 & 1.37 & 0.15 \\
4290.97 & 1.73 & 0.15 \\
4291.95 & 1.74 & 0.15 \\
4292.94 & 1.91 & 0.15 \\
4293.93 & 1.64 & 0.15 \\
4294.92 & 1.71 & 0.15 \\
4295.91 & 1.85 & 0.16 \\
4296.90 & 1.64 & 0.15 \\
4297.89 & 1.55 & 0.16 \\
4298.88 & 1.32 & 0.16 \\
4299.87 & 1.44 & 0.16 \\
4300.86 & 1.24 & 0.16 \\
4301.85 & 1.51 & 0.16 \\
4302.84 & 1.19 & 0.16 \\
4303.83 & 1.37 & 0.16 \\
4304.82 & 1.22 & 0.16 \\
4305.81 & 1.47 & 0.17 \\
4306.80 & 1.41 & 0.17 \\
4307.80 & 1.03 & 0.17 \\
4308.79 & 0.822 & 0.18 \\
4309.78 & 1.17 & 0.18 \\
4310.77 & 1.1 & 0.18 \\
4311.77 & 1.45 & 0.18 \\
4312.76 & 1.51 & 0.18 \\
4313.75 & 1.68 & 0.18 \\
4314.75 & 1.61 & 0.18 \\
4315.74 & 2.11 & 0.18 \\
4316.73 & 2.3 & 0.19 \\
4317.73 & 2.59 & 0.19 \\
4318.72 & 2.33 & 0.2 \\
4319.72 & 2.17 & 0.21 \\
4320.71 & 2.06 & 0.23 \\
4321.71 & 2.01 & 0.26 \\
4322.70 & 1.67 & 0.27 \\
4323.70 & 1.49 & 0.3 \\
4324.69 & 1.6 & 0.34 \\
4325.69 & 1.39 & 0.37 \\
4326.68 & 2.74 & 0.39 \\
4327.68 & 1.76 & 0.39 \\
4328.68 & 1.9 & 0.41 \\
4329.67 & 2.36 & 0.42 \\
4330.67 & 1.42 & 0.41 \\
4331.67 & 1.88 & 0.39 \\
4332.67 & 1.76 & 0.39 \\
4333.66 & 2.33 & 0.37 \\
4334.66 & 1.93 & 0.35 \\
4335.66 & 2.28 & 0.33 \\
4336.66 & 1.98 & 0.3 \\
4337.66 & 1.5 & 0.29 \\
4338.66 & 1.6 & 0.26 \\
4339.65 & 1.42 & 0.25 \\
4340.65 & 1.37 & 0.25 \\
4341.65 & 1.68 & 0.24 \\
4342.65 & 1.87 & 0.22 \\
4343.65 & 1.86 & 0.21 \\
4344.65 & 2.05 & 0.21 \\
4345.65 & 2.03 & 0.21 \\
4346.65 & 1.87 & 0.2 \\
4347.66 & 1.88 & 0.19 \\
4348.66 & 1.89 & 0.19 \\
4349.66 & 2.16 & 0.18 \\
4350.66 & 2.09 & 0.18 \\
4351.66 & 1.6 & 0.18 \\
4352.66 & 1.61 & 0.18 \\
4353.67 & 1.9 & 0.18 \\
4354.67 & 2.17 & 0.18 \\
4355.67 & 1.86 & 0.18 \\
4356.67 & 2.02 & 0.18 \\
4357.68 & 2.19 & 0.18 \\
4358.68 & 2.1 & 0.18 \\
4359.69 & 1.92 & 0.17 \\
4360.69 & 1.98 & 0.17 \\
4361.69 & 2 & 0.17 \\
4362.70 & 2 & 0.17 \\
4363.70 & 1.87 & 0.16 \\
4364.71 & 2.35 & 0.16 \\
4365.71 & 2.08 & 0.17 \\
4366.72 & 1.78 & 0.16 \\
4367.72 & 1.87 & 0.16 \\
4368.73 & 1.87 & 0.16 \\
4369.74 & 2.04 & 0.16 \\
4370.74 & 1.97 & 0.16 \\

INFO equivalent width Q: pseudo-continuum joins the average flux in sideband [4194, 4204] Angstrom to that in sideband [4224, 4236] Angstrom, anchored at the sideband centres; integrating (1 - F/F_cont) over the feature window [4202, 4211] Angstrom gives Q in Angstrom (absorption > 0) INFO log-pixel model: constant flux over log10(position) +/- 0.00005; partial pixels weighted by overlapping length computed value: -0.5 Angstrom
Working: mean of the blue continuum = 1.79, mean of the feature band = 1.86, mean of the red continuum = 1.68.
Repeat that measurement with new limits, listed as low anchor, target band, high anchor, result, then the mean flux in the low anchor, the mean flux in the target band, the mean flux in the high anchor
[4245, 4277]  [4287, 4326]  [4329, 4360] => 4.9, 1.77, 1.6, 1.89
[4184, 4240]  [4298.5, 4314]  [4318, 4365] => 4.8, 1.82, 1.3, 1.91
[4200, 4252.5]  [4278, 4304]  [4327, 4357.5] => 3.0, 1.82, 1.64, 1.88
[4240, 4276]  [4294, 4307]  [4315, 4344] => 2.7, 1.78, 1.46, 1.91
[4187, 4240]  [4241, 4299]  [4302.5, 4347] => 0.8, 1.82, 1.76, 1.74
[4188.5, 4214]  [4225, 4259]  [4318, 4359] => 1.4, 1.85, 1.79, 1.9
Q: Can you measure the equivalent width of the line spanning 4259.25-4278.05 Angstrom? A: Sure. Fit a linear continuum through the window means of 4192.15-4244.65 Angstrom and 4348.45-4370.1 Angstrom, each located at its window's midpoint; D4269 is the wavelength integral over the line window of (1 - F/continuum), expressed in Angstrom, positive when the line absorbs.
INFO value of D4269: 1.5 Angstrom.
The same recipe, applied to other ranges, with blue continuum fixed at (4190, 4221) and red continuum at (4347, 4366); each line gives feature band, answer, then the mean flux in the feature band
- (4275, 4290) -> 1.3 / 1.75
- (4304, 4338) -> 3.3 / 1.76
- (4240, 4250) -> -0.1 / 1.91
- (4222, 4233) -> 1.3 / 1.66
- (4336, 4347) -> 1.2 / 1.76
